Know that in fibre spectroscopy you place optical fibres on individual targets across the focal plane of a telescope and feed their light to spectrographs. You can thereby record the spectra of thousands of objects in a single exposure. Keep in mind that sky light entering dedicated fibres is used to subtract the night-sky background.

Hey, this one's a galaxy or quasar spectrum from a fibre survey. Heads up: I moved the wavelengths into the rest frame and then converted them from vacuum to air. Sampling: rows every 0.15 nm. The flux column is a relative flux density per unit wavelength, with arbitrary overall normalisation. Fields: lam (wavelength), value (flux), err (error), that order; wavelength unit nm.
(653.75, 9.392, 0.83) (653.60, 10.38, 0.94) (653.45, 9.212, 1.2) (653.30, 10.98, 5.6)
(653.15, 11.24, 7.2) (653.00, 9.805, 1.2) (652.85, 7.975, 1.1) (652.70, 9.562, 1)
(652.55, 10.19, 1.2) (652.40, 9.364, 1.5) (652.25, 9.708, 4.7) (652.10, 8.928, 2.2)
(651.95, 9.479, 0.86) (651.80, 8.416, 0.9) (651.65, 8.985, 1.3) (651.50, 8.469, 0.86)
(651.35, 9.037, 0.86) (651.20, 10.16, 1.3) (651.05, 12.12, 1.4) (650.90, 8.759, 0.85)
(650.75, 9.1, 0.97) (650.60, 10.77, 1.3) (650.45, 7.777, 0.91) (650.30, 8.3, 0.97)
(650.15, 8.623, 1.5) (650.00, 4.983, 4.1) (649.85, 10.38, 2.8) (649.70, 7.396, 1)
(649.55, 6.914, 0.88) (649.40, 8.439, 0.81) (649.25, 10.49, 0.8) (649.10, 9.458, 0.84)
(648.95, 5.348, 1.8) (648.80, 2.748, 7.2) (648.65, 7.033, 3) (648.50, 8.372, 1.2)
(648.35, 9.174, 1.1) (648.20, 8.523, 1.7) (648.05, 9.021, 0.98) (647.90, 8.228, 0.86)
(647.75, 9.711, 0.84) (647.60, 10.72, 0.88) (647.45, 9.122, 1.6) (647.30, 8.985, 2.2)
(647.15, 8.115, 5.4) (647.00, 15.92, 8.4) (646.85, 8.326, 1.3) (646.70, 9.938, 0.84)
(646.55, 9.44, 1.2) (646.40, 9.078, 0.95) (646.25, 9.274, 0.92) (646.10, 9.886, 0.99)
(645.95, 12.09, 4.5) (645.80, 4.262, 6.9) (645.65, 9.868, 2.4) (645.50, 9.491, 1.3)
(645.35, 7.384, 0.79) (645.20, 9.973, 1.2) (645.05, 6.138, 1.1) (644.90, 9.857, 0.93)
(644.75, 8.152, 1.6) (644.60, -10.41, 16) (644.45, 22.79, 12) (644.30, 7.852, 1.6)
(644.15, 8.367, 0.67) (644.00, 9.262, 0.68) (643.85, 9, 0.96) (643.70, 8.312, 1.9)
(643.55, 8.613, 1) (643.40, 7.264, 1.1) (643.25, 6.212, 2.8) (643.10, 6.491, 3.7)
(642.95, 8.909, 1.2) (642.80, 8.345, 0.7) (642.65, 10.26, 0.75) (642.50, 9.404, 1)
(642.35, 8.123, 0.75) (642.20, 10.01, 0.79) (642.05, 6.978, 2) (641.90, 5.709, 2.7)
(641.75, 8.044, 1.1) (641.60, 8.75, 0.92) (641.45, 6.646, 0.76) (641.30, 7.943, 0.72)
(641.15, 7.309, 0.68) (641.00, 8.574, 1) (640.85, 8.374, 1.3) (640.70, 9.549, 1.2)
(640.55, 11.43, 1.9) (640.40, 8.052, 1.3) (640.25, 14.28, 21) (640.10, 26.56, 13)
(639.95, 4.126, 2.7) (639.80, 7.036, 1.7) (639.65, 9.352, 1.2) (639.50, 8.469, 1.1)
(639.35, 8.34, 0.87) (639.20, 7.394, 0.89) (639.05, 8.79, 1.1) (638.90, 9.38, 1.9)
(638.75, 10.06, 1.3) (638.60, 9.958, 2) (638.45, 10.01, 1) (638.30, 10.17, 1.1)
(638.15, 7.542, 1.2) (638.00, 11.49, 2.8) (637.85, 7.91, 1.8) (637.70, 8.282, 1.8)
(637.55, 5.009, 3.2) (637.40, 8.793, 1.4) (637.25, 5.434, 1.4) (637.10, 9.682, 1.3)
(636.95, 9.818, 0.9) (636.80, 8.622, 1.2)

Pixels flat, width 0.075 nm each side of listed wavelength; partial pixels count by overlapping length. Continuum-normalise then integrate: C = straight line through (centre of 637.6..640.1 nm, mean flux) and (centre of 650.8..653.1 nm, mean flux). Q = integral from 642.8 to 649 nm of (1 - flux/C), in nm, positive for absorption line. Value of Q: 0.547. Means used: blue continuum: 9.15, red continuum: 9.41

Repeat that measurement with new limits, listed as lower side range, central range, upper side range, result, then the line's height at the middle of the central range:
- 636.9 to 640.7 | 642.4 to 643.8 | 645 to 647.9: 0.18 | 9.41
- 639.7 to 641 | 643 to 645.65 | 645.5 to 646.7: 0.48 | 9.75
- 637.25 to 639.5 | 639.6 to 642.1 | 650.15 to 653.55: -0.16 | 8.82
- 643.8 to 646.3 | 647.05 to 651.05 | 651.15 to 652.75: 0.21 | 8.92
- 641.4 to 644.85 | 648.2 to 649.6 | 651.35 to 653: 0.18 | 8.72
